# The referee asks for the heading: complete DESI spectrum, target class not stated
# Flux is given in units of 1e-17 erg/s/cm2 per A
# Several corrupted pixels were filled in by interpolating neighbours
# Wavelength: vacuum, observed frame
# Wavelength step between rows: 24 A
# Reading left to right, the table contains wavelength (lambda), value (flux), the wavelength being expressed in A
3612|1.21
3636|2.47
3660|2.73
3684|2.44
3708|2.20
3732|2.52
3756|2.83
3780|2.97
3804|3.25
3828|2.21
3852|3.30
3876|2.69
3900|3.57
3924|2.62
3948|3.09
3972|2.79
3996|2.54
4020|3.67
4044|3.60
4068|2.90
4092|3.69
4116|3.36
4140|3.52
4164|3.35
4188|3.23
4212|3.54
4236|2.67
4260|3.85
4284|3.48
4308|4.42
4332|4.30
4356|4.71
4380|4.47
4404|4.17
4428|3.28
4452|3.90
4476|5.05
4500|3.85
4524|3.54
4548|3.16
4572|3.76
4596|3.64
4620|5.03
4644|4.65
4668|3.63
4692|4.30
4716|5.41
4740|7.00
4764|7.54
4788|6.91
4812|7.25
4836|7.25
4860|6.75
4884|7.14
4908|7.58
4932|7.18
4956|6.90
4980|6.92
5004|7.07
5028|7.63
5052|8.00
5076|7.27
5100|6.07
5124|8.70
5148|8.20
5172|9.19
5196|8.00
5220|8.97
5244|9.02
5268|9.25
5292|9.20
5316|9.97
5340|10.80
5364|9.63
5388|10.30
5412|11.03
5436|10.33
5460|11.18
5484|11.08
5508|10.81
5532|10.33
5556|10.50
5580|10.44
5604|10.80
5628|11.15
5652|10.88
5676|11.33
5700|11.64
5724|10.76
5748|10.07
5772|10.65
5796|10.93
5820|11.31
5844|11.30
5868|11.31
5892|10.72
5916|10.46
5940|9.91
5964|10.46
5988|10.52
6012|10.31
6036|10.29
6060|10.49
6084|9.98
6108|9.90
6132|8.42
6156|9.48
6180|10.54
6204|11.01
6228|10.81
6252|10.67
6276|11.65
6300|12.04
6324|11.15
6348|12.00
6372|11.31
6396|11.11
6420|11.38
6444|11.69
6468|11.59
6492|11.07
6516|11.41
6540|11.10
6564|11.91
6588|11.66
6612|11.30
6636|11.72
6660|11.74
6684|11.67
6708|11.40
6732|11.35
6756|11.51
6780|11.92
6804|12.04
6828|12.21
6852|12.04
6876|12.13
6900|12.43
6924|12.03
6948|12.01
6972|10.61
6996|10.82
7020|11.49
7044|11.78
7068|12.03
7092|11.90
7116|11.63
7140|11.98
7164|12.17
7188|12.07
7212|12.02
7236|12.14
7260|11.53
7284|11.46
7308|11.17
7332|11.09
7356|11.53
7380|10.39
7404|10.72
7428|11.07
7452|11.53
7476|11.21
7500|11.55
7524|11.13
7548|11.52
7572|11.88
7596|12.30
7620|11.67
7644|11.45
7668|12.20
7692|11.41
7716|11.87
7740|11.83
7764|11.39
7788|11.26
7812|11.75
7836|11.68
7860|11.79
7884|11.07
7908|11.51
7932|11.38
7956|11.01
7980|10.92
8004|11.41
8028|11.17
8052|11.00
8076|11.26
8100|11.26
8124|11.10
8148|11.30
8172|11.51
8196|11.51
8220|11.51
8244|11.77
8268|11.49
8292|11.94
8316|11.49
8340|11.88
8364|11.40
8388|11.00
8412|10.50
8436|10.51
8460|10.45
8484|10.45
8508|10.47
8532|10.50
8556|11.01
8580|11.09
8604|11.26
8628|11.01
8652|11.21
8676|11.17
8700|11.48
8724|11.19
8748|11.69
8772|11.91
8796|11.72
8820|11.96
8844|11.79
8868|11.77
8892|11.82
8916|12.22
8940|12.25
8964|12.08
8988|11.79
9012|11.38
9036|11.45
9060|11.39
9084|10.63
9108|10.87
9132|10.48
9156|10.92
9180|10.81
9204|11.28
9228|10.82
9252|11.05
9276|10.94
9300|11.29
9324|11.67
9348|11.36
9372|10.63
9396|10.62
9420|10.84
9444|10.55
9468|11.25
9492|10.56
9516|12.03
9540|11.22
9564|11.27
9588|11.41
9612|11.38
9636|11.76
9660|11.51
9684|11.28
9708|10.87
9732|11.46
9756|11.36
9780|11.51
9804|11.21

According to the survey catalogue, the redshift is 0.18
